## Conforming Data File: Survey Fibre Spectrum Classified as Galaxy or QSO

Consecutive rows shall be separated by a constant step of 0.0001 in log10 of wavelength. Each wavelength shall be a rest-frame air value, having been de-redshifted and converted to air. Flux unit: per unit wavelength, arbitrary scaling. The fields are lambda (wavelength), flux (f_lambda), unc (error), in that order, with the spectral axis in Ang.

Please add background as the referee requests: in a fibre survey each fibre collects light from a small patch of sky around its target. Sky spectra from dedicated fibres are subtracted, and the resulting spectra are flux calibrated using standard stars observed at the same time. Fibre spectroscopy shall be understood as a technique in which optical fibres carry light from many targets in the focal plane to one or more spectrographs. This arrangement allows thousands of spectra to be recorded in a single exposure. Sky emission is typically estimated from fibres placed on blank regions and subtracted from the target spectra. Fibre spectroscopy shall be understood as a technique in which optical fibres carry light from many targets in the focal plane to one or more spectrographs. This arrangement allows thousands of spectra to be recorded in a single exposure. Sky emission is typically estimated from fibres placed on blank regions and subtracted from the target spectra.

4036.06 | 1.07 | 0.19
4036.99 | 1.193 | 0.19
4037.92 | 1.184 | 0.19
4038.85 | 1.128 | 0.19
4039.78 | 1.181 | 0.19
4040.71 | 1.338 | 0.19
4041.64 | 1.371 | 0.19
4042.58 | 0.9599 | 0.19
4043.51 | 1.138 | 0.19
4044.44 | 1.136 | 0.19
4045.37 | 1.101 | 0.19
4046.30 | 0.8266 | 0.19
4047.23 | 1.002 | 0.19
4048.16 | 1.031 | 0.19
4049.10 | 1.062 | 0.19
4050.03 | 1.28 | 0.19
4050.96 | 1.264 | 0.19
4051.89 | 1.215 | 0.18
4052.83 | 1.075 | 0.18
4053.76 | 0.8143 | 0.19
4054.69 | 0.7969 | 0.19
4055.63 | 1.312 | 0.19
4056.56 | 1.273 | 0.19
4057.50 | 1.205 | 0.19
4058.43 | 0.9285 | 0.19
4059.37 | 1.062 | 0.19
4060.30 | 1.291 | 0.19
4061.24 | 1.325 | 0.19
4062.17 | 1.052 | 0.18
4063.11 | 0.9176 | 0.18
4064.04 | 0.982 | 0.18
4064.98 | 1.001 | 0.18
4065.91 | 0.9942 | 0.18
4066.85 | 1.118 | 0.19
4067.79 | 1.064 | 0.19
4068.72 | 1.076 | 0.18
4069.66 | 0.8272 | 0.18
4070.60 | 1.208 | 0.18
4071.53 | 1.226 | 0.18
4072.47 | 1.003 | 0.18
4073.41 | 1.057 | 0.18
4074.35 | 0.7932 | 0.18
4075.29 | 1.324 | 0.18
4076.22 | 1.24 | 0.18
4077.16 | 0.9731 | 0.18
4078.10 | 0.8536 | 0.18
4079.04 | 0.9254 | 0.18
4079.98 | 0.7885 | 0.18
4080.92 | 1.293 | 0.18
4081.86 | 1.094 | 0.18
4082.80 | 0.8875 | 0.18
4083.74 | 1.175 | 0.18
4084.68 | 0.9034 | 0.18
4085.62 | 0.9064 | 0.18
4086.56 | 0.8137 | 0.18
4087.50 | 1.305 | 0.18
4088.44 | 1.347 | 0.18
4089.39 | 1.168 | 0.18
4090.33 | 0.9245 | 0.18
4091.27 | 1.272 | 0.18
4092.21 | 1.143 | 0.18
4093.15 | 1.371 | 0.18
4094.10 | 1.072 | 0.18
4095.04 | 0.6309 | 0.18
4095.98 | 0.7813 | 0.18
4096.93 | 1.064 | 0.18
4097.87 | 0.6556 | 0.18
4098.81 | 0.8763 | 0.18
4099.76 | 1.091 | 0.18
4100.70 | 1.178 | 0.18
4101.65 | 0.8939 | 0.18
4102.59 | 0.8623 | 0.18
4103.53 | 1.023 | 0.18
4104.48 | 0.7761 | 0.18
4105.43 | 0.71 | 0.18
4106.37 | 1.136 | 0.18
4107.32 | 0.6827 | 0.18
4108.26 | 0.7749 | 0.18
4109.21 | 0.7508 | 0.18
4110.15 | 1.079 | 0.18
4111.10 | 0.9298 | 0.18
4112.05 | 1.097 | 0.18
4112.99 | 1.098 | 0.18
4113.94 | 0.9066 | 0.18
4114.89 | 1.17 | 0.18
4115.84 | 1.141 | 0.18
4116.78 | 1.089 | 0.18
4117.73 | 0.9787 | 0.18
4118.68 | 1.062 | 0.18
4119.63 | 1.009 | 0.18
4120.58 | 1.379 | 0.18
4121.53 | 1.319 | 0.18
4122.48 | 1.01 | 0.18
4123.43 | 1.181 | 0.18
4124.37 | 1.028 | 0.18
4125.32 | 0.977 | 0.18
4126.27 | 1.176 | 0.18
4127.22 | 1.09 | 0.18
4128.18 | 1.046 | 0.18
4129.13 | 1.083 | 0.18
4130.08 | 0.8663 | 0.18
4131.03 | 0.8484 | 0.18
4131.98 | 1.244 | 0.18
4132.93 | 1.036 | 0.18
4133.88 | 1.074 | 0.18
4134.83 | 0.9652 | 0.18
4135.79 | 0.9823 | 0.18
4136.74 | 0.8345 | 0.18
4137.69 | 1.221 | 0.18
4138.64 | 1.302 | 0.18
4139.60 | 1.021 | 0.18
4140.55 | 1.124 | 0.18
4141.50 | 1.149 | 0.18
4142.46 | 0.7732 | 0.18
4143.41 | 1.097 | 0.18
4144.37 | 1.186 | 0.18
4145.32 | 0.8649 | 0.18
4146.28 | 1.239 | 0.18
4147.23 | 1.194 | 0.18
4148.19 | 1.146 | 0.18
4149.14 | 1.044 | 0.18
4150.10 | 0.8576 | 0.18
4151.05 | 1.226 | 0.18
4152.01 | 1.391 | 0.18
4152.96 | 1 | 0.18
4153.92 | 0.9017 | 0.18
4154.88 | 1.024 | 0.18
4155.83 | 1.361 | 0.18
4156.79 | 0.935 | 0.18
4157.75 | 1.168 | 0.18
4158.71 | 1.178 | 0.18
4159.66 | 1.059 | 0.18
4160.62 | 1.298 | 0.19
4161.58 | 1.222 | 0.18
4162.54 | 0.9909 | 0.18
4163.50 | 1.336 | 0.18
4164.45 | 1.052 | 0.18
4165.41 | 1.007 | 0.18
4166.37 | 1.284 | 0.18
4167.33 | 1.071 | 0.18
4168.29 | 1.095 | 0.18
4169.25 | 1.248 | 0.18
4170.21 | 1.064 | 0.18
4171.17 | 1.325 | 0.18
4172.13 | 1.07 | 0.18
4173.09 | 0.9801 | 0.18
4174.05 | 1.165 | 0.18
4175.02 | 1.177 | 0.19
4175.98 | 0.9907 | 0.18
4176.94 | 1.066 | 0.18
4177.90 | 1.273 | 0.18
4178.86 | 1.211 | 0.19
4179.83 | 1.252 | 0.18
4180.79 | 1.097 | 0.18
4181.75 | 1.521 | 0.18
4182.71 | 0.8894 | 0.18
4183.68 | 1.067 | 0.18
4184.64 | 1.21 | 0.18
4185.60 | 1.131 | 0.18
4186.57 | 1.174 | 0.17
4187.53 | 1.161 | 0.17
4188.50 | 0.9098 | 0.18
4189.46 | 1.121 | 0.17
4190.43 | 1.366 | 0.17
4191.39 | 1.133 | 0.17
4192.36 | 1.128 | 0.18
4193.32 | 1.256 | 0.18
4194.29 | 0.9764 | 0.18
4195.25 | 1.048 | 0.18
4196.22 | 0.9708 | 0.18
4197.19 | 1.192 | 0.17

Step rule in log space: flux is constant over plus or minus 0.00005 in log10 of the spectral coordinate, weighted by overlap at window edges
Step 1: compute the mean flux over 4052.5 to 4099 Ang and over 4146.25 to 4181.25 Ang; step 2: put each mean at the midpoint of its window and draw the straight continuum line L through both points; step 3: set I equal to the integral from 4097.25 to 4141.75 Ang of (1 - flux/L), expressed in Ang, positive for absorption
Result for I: 2.9 Ang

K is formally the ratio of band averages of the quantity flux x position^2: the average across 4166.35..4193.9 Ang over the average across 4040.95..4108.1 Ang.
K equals 1.16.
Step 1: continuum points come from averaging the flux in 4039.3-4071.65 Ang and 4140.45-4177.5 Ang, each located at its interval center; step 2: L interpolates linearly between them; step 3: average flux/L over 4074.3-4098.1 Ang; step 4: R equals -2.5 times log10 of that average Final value 0.07 mag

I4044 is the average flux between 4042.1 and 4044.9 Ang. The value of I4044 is 1.08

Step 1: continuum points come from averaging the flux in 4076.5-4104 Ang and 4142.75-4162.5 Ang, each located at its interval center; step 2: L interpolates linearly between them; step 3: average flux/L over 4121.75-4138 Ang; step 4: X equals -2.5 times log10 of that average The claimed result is 0.03 mag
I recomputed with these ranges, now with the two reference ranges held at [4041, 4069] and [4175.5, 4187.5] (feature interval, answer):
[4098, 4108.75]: 2.07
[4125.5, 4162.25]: 1.75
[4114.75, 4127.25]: 0.12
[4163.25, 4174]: 0.14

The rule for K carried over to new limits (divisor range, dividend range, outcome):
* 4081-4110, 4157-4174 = 1.20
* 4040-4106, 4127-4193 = 1.11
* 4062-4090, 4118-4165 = 1.08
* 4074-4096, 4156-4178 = 1.13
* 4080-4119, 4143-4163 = 1.14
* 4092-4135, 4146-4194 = 1.16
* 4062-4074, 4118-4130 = 1.09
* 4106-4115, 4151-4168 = 1.22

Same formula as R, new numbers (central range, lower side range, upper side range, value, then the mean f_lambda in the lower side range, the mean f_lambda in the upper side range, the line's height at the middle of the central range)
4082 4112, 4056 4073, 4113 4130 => 0.119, 1.09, 1.09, 1.09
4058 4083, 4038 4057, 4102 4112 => -0.026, 1.12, 0.882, 1.03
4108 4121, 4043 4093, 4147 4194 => 0.068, 1.07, 1.14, 1.1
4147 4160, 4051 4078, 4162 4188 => 0.026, 1.08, 1.15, 1.13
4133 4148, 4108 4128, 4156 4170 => 0.034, 1.06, 1.14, 1.1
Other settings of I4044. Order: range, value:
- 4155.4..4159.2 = 1.16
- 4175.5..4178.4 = 1.11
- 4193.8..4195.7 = 1.01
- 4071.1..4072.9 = 1.11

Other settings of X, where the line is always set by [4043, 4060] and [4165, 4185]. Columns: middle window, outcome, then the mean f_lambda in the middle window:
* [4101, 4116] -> 0.19 mag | 0.938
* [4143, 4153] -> 0.01 mag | 1.12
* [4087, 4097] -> 0.01 mag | 1.1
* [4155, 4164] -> -0.03 mag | 1.17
